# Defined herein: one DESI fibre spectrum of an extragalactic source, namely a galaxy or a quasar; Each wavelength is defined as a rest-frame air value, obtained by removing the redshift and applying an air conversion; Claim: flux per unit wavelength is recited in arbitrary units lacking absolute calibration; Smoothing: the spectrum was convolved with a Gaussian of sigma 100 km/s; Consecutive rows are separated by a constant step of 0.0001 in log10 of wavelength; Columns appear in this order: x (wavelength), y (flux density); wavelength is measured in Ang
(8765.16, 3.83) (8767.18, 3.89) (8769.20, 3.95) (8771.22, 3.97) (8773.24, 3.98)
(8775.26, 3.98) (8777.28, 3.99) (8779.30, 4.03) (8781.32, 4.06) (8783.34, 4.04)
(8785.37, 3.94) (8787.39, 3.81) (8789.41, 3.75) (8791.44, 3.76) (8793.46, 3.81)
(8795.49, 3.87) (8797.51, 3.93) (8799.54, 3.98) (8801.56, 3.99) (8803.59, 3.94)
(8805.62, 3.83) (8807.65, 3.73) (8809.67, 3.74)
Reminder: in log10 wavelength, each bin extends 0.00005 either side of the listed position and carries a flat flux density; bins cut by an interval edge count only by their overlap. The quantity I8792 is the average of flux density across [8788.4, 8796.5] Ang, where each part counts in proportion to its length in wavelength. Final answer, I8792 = 3.8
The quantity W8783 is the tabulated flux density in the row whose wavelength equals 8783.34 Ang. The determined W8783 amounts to 4.04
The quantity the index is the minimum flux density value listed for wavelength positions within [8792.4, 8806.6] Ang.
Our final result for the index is 3.81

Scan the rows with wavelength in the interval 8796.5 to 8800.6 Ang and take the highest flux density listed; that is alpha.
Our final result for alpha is 3.98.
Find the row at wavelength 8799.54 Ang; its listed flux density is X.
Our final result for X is 3.98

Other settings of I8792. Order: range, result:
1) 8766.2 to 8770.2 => 3.92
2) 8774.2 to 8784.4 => 4.02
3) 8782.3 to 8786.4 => 3.99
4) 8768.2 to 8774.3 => 3.97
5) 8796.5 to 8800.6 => 3.96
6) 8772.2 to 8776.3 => 3.98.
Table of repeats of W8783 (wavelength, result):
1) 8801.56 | 3.99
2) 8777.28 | 3.99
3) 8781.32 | 4.06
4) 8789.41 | 3.75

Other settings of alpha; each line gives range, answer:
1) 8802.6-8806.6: 3.94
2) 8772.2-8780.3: 4.03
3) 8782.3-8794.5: 4.04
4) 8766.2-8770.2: 3.95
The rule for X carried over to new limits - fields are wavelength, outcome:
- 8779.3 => 4.03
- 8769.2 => 3.95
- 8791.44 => 3.76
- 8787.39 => 3.81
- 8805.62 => 3.83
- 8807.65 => 3.73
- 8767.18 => 3.89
